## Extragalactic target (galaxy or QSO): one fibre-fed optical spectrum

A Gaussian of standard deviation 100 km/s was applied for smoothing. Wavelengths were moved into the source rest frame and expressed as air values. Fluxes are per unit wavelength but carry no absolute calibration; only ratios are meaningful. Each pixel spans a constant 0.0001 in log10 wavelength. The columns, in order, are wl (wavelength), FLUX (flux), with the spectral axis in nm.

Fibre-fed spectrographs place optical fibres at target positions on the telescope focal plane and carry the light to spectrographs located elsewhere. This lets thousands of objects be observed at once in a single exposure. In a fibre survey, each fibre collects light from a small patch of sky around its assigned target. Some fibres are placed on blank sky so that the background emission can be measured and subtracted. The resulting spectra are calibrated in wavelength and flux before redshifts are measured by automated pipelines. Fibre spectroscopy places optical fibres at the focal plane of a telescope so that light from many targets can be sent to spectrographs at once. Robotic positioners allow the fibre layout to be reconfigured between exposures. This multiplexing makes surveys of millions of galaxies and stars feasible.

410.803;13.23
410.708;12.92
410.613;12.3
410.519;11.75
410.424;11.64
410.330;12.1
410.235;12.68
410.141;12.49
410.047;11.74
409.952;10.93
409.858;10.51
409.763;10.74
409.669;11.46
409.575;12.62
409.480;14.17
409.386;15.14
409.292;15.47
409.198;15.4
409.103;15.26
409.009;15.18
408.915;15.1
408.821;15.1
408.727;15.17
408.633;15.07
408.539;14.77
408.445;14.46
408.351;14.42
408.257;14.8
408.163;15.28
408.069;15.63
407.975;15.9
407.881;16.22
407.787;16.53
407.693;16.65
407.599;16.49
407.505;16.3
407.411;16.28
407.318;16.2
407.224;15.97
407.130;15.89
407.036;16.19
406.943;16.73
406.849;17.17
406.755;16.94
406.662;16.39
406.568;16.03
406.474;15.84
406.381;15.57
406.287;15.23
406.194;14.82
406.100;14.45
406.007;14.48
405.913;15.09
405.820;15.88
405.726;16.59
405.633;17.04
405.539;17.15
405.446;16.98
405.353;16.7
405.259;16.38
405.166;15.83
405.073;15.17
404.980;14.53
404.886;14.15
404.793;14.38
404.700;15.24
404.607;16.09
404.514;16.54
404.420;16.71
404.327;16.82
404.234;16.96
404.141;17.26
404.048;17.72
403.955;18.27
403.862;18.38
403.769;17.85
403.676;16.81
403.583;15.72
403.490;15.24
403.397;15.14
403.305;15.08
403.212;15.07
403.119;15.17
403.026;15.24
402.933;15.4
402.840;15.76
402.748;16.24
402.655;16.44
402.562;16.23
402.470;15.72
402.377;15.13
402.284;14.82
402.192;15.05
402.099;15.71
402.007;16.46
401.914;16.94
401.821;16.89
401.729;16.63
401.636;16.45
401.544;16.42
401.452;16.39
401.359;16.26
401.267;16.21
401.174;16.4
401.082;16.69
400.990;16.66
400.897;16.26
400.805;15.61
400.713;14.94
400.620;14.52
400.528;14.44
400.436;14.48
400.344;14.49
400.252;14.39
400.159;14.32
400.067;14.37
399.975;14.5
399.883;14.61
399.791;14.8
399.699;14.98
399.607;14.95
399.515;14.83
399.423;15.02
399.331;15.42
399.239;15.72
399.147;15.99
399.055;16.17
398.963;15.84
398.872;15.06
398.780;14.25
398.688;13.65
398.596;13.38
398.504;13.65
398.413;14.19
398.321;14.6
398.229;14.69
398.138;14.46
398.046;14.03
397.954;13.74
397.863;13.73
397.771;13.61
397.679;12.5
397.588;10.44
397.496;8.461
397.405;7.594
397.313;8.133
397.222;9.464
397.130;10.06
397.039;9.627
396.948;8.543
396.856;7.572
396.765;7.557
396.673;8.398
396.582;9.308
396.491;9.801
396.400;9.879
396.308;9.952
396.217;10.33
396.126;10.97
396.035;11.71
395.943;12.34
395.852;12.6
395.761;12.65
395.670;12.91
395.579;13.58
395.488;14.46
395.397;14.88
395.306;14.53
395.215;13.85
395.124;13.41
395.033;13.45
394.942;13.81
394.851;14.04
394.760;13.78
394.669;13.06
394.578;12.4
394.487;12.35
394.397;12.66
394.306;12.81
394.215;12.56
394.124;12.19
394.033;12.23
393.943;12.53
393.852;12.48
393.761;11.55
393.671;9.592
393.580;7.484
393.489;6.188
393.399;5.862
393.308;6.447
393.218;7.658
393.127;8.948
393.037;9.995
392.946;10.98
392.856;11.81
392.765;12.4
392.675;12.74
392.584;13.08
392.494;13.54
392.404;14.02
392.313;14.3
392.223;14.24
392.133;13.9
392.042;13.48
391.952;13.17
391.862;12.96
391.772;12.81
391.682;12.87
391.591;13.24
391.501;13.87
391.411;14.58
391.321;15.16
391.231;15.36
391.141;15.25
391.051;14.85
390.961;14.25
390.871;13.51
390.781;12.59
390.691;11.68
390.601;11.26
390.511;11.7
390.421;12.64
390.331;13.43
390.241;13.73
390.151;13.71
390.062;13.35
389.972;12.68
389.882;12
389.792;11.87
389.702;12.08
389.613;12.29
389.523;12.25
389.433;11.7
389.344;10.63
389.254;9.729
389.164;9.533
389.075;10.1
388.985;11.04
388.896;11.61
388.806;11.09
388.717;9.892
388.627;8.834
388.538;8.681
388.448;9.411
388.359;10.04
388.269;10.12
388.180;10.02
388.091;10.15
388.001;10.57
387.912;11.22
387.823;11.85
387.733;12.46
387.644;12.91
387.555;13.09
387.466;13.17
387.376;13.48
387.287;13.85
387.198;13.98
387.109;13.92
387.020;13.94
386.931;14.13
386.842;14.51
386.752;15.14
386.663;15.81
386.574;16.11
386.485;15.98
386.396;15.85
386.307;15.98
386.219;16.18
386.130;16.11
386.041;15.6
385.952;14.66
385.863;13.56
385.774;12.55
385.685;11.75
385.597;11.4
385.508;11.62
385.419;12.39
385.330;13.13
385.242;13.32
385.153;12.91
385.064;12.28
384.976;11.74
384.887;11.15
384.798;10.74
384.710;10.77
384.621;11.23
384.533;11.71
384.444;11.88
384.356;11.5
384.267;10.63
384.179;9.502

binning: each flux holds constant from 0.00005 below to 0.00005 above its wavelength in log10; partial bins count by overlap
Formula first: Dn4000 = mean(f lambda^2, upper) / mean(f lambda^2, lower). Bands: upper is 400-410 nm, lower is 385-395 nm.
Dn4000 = 1.4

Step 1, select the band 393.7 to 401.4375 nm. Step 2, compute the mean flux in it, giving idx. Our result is 13.1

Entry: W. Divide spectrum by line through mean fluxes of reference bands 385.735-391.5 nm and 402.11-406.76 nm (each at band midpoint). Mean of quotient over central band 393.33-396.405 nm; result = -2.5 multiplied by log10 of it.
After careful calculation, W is 0.17 mag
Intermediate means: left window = 12.8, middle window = 12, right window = 15.9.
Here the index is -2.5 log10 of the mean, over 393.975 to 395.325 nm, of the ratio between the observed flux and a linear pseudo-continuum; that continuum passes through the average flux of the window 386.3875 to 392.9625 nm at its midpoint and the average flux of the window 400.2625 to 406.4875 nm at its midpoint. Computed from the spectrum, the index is 0.06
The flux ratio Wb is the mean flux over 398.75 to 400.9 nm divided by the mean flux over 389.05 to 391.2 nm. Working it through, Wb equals 1.2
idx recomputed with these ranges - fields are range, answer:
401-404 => 16.1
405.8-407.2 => 15.8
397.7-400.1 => 14.6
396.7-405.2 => 14.7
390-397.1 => 12.1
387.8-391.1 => 11.5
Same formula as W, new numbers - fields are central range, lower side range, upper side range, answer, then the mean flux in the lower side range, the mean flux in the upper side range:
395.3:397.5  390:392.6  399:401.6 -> 0.35 mag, 13.5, 15.4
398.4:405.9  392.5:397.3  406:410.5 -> -0.19 mag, 11.2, 14.8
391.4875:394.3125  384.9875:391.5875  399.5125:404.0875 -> 0.19 mag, 12.8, 15.7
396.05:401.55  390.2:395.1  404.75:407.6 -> 0.06 mag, 12.4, 15.9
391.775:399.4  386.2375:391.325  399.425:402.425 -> 0.17 mag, 12.6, 15.5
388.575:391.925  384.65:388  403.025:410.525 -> 0.11 mag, 13.4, 15.3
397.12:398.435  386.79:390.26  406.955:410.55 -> 0.09 mag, 11.8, 14.4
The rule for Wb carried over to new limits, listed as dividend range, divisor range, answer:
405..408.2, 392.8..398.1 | 1.44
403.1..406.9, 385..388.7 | 1.24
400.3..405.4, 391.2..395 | 1.32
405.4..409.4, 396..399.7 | 1.29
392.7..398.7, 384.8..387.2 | 0.83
